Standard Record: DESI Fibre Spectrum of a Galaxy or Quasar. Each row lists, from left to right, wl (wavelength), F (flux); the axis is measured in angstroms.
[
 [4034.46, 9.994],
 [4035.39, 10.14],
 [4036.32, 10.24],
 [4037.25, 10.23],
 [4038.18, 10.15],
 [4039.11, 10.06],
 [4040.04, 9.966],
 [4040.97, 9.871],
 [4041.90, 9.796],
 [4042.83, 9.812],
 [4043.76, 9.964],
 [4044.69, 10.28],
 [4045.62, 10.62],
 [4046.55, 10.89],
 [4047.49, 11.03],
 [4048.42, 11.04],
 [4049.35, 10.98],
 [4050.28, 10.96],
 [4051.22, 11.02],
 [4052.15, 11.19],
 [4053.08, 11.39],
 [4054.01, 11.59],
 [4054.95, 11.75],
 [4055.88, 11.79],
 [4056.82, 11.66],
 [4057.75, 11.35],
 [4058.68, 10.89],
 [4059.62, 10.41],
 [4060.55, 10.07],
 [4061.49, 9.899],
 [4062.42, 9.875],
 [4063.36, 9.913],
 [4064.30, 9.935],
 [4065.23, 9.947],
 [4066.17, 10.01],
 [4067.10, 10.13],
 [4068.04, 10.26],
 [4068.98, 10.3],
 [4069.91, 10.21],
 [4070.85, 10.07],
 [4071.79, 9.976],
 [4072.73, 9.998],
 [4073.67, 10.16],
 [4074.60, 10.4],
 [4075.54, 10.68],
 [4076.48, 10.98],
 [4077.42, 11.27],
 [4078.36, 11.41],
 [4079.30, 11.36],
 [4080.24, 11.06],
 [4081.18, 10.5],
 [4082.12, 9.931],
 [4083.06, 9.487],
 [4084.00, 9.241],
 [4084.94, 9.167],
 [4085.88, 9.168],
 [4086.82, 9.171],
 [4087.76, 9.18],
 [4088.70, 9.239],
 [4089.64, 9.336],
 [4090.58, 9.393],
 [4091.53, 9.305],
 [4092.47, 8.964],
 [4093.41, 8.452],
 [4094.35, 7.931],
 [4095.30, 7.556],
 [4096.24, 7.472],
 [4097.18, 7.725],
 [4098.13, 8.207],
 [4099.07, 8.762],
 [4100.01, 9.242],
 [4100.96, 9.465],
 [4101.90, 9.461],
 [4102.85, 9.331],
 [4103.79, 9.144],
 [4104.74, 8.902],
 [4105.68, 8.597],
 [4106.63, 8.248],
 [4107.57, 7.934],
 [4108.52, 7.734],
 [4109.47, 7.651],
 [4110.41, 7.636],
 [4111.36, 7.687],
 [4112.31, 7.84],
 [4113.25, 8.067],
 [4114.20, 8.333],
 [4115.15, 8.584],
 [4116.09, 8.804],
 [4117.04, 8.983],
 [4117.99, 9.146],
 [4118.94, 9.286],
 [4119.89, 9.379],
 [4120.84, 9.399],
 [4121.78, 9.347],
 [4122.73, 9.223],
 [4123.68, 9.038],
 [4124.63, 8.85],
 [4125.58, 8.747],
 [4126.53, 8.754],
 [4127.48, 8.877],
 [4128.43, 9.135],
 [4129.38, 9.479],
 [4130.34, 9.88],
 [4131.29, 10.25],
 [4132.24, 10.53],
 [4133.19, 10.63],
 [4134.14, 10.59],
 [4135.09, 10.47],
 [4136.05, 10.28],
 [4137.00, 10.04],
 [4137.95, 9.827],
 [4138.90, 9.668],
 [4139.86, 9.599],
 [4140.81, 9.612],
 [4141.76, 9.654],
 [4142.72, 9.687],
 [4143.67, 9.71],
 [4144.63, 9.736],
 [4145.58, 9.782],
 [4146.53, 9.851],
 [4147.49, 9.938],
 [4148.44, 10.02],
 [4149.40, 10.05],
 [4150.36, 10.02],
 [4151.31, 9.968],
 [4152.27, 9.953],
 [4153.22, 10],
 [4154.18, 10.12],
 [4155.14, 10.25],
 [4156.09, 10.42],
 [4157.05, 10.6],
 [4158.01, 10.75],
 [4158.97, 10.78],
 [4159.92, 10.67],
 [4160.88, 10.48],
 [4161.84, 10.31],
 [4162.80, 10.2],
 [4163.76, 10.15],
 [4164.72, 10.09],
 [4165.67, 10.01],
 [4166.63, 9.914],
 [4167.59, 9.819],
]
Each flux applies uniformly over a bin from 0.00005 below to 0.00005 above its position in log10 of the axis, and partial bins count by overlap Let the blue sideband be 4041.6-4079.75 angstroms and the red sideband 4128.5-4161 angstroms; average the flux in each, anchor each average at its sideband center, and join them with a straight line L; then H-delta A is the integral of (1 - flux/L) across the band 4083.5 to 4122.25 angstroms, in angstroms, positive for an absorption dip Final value 6.2 angstroms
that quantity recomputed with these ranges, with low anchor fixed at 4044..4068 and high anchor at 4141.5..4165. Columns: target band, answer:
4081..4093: 1.3 angstroms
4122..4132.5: 1.0 angstroms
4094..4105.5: 2.0 angstroms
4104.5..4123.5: 3.3 angstroms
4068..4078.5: 0.2 angstroms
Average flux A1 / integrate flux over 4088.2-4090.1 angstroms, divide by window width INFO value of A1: 9.3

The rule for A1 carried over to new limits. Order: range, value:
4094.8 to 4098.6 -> 7.73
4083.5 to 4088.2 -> 9.19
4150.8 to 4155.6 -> 10.1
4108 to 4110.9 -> 7.66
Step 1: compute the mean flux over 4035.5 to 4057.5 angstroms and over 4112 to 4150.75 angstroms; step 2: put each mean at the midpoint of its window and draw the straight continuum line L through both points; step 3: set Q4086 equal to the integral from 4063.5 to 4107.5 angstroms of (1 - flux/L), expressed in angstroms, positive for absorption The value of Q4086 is 2.8 angstroms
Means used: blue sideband 10.7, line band 9.52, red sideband 9.5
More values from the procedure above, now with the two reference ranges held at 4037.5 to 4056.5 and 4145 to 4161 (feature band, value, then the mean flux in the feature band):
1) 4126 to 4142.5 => 0.7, 9.83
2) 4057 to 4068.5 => 0.4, 10.3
